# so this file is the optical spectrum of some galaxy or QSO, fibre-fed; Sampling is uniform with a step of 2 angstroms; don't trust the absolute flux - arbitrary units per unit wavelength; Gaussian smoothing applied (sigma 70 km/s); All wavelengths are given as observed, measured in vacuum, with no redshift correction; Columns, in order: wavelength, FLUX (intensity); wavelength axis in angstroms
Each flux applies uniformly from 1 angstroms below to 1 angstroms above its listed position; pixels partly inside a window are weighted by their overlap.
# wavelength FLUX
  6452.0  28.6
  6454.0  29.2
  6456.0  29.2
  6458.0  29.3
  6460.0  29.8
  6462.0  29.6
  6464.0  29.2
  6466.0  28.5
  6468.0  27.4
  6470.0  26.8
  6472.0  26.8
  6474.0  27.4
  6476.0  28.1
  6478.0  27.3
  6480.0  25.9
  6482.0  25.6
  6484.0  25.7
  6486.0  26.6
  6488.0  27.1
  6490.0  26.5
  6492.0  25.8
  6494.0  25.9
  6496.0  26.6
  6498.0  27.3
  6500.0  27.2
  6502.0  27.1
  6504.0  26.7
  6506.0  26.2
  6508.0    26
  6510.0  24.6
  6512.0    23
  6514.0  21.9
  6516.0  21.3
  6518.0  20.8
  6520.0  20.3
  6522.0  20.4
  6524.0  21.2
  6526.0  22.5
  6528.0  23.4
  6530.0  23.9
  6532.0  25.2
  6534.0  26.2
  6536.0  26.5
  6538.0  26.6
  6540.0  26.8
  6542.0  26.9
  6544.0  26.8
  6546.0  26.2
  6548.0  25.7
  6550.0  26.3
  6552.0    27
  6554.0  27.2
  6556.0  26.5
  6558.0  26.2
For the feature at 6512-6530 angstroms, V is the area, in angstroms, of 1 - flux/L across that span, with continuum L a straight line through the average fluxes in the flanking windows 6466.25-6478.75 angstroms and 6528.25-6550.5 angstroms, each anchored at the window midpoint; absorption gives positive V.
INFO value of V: 3.2 angstroms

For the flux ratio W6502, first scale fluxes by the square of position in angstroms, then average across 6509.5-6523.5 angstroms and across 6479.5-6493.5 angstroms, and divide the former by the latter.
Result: 0.83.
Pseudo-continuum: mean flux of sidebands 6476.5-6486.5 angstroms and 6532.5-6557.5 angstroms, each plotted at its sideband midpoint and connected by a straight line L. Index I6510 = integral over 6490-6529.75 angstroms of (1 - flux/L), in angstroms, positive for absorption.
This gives 3.3 angstroms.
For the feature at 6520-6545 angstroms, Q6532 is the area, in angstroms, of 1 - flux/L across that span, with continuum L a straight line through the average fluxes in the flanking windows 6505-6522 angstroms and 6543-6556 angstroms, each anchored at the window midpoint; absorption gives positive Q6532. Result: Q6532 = 0.32 angstroms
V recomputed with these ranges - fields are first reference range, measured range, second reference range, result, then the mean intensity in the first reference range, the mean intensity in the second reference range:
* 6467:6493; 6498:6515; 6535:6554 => 0.8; 26.7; 26.6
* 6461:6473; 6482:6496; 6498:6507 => 0.5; 28.1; 26.9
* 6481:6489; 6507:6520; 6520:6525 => -0.4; 26.2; 20.7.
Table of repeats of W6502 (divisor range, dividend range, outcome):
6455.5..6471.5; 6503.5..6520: 0.83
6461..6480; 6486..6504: 0.97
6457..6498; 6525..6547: 0.95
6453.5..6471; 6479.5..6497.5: 0.92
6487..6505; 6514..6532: 0.83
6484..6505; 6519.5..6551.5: 0.94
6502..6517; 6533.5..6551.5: 1.09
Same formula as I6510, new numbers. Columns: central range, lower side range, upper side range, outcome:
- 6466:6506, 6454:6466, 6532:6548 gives 2.3 angstroms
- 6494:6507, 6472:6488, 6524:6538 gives -0.5 angstroms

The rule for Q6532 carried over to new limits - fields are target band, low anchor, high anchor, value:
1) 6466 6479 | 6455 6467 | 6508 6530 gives 0.2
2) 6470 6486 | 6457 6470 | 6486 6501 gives 0.6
